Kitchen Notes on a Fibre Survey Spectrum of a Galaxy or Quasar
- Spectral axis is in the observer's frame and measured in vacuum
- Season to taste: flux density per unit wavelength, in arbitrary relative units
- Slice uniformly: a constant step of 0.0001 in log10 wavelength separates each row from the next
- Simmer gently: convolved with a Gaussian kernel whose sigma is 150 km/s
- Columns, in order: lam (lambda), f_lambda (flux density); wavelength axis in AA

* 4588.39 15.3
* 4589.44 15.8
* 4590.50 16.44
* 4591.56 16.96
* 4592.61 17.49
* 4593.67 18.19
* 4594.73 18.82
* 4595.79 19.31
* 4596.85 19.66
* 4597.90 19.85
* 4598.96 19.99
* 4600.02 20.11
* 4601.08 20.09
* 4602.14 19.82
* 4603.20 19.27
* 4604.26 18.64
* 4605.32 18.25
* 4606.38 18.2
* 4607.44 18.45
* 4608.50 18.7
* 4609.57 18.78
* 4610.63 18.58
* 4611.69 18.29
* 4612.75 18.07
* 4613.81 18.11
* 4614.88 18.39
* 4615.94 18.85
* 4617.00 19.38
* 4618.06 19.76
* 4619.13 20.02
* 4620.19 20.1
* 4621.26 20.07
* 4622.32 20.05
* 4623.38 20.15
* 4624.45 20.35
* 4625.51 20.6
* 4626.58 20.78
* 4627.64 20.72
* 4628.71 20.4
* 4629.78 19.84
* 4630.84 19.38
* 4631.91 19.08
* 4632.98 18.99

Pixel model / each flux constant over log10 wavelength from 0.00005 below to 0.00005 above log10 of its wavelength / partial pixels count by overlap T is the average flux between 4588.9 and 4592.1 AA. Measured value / 16.4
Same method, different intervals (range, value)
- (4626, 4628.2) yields 20.7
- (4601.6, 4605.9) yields 19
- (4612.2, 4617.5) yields 18.6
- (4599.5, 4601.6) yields 20.1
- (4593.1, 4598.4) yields 19.2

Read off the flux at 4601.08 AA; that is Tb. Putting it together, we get 20.09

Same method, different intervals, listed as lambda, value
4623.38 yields 20.15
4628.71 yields 20.4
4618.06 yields 19.76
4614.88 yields 18.39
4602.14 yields 19.82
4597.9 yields 19.85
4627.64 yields 20.72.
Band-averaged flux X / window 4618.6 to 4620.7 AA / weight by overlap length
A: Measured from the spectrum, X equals 20.1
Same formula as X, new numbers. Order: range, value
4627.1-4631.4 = 20.1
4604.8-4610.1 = 18.5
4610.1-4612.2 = 18.5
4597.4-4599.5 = 19.9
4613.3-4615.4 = 18.2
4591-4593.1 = 17.2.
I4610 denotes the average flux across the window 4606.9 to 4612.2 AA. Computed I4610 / 18.5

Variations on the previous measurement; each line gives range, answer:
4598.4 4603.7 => 19.8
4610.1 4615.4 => 18.3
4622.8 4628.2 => 20.5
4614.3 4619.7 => 19.3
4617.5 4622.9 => 20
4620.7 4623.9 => 20.1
